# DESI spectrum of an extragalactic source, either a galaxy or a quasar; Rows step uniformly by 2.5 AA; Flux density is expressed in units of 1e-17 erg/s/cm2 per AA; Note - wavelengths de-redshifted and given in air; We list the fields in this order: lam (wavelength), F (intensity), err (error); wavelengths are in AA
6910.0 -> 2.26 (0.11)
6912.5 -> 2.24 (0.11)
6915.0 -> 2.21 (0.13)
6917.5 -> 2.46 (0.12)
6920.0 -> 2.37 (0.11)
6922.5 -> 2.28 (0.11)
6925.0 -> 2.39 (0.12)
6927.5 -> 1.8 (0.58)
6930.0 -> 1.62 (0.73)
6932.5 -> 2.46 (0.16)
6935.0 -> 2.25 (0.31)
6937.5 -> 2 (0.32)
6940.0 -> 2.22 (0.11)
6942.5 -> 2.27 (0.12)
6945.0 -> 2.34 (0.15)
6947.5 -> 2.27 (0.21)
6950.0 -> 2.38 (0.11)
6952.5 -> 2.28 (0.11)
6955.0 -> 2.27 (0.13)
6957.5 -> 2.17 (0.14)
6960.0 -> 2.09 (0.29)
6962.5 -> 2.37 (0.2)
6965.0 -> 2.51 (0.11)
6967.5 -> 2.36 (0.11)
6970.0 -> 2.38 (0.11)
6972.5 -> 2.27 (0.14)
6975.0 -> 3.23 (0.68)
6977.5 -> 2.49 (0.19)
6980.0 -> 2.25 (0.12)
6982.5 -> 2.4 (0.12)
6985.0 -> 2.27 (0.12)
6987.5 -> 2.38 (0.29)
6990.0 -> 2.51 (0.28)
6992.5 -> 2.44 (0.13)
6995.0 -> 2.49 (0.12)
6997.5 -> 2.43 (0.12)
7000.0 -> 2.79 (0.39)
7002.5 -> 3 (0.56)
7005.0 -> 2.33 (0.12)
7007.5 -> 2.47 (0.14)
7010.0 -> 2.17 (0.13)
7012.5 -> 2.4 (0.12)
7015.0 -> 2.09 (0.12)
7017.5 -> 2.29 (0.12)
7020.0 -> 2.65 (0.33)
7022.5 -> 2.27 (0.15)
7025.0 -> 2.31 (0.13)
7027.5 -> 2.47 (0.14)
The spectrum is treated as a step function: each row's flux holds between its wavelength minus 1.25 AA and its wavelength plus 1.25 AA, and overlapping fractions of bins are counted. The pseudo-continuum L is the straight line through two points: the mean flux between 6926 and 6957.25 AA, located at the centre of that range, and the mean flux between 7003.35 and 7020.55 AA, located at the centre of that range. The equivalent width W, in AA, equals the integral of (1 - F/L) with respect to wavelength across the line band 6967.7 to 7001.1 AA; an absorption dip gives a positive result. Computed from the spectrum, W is -2.9 AA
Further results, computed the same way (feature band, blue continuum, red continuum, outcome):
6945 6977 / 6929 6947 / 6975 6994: -1.0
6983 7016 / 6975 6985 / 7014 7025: -0.6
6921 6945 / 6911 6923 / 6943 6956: 1.6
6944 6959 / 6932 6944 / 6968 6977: 0.6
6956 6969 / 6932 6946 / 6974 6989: 0.4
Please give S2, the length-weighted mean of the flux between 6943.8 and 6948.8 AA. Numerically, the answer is 2.31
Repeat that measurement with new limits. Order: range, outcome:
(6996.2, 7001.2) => 2.61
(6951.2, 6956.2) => 2.28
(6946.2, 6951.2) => 2.32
